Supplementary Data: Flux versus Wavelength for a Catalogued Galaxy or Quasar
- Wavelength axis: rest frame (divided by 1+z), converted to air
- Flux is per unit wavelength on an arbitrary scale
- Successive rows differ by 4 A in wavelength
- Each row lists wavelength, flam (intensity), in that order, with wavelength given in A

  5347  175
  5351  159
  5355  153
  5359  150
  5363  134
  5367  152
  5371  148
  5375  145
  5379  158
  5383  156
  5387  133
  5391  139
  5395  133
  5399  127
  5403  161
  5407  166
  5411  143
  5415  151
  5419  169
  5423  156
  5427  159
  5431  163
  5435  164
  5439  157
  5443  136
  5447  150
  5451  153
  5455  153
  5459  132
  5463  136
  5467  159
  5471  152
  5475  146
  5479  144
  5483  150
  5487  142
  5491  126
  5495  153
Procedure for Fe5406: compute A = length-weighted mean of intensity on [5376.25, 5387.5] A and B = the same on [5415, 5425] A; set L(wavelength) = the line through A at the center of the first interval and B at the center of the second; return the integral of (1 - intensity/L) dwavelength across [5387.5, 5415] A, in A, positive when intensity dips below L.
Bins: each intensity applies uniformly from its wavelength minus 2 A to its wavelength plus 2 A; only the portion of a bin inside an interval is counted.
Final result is 2.0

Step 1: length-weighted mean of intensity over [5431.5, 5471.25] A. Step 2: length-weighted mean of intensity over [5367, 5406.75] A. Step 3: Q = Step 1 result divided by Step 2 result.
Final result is 1.03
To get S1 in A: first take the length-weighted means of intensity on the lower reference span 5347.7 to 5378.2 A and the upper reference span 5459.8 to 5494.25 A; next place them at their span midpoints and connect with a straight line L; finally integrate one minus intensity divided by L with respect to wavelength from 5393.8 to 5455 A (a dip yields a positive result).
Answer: -2.4 A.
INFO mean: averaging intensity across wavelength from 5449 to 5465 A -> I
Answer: 144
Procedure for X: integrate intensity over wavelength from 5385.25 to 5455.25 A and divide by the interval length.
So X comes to 151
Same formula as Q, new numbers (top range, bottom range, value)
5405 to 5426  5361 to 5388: 1.07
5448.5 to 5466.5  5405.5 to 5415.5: 0.95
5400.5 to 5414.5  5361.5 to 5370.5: 1.07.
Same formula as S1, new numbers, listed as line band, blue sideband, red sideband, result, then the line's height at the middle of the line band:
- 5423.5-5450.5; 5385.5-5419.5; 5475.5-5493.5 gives -2.0 A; 144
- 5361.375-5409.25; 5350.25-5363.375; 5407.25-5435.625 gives 2.3 A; 154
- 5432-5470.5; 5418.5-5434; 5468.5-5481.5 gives 1.2 A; 154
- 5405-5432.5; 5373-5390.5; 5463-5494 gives -2.2 A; 146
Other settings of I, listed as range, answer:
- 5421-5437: 160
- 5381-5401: 138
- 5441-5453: 146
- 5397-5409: 151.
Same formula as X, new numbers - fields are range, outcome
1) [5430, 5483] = 149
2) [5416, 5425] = 161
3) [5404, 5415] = 154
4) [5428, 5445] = 155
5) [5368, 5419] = 148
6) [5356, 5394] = 146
